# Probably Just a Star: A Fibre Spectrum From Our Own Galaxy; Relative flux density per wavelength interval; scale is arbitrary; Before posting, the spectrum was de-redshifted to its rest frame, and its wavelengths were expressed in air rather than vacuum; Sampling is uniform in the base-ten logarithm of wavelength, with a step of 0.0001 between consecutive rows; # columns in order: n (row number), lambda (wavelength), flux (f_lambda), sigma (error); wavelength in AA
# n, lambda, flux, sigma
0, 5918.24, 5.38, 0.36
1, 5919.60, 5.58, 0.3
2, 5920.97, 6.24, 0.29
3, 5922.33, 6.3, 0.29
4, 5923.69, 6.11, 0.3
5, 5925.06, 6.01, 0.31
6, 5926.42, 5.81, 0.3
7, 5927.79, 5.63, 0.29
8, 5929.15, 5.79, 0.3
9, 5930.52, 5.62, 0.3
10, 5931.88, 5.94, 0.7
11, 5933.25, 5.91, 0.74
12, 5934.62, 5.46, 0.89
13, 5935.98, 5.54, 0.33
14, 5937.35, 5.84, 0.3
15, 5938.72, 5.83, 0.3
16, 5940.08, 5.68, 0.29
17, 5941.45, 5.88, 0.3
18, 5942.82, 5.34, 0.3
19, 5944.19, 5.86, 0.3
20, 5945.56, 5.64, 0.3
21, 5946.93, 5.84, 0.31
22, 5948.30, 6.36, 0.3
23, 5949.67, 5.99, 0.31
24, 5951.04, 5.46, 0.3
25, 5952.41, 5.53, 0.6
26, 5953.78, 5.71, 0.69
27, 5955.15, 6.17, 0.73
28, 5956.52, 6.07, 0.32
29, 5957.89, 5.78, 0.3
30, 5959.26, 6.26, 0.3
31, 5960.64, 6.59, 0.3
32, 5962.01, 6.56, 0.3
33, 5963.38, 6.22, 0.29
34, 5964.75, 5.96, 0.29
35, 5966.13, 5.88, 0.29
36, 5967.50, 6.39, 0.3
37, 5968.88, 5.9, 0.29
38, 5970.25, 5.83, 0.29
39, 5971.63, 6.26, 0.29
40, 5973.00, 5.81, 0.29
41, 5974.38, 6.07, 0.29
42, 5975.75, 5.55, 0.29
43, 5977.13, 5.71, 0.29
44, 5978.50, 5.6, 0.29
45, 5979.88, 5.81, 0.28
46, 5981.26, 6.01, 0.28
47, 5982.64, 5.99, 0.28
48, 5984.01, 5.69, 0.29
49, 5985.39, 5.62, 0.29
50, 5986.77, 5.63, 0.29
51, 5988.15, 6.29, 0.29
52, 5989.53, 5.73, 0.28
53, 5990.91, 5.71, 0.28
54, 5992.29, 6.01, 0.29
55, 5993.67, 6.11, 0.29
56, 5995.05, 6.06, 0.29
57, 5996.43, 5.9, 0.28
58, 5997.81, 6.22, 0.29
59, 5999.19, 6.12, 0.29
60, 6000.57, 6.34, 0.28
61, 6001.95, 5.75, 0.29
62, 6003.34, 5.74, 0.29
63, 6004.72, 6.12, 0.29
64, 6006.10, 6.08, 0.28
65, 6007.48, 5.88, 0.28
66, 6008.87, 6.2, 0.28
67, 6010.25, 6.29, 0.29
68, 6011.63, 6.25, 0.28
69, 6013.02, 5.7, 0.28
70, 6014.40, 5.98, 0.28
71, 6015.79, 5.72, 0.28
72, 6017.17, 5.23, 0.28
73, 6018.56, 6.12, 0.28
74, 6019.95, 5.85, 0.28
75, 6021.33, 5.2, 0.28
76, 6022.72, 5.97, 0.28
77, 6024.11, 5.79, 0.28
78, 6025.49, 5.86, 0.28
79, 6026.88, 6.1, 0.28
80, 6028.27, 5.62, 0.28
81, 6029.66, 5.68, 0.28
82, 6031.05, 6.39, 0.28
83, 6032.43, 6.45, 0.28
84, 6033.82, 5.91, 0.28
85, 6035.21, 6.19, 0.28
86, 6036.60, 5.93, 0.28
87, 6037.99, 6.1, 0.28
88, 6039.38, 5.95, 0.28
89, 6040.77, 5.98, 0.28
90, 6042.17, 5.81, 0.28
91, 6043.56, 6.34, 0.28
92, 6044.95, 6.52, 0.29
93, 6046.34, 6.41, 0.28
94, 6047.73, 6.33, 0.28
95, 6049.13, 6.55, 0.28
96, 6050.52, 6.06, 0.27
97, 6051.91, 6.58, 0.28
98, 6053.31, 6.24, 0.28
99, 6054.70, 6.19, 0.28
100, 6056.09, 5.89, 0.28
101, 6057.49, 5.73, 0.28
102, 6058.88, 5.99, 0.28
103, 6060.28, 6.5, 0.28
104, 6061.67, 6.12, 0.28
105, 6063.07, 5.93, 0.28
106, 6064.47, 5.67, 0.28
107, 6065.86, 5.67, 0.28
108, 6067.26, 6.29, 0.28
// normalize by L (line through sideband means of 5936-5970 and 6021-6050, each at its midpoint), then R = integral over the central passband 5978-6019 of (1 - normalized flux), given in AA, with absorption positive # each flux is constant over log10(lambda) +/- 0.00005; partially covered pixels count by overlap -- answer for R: 0.5 AA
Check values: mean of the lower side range 5.94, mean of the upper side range 6.06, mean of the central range 5.93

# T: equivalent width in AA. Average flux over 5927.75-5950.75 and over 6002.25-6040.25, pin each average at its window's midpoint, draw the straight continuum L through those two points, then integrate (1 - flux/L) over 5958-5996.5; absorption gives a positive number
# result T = -0.8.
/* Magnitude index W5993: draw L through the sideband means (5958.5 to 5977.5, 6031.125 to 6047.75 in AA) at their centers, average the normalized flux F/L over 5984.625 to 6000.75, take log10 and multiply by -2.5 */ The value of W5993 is 0.03 mag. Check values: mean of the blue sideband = 6.07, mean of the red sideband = 6.16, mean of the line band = 5.96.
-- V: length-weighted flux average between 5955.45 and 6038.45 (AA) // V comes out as 5.96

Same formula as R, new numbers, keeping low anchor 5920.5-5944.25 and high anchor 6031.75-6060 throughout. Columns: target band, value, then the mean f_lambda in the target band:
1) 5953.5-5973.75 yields -0.65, 6.1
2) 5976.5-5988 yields 0.36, 5.78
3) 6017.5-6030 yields 0.63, 5.78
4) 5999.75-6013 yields -0.03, 6.05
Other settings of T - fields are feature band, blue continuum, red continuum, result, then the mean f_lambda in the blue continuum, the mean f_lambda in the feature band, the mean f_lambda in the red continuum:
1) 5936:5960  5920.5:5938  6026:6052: 0.3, 5.86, 5.83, 6.14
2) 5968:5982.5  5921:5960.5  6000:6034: 0.0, 5.85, 5.86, 5.93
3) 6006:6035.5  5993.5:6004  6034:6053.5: 0.9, 6.03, 5.92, 6.2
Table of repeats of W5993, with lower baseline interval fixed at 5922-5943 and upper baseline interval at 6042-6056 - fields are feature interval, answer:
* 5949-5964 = -0.02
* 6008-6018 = 0.04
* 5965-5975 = -0.01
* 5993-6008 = 0.01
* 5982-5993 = 0.04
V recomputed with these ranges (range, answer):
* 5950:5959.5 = 5.85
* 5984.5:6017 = 5.96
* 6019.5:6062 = 6.07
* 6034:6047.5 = 6.13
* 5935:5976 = 5.93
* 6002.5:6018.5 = 5.93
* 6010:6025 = 5.81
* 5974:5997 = 5.85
